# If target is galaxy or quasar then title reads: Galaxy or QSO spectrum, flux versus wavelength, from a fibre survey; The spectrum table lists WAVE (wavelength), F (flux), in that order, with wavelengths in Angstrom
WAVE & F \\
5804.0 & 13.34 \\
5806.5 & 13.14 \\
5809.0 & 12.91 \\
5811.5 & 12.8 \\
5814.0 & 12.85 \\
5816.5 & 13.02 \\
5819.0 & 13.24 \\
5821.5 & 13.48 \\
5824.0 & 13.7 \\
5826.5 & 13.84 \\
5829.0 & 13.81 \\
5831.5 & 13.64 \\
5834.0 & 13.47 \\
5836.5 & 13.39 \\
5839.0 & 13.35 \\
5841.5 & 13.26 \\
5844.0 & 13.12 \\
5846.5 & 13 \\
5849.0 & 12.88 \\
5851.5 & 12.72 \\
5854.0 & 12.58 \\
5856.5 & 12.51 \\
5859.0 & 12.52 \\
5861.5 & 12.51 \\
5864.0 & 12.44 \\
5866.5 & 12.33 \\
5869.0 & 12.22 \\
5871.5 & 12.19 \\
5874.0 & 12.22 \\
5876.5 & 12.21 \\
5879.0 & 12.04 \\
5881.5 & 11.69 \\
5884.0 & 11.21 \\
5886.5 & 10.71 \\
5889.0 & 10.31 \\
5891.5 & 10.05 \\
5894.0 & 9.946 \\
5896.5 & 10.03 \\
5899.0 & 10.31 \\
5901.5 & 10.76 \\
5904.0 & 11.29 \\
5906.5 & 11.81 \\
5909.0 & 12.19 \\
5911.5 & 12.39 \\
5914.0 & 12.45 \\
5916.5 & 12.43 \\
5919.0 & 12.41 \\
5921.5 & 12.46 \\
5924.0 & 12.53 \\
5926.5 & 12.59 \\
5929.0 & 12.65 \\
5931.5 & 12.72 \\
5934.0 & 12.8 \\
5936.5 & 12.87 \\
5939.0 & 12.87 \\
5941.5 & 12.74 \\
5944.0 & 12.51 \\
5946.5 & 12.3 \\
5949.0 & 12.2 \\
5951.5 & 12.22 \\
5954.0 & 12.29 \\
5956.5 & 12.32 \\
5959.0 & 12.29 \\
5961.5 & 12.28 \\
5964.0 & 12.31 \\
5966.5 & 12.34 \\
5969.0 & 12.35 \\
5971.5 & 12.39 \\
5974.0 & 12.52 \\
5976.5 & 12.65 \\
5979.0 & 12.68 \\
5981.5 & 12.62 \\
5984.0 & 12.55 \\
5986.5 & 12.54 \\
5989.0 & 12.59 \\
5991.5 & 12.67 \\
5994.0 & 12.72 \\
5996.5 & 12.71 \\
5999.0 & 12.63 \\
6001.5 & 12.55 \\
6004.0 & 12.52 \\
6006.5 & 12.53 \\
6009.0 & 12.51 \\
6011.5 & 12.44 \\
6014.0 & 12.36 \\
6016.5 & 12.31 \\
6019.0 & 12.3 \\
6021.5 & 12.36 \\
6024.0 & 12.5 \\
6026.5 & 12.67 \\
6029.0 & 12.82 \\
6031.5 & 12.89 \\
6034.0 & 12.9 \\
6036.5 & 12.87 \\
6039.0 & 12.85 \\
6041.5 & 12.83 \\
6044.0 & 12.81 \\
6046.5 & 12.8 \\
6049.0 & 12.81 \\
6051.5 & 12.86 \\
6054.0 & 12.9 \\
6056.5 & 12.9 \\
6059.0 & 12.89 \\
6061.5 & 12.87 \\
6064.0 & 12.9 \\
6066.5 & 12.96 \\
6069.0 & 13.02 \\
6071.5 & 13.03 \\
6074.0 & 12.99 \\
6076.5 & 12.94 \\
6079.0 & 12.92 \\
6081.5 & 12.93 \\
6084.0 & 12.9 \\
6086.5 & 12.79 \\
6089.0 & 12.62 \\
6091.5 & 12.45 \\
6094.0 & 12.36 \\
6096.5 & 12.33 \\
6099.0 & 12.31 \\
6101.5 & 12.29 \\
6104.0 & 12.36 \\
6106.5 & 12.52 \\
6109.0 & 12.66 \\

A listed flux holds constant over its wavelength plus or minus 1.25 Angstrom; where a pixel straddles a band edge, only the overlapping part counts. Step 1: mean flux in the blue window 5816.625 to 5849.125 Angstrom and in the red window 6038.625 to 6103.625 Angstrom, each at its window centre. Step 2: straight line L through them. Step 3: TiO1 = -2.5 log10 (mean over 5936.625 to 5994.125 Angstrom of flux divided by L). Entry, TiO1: 0.05 mag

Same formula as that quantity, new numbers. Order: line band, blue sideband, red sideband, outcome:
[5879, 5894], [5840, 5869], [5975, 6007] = 0.17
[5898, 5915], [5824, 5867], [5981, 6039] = 0.11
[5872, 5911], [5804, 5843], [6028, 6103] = 0.18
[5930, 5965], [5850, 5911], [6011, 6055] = -0.03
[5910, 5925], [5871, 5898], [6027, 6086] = -0.09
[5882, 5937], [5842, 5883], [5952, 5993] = 0.07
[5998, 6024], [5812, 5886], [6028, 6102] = 0.03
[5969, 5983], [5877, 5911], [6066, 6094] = -0.07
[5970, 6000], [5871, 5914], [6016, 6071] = -0.04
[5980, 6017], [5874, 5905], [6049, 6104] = -0.05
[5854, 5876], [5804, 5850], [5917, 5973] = 0.06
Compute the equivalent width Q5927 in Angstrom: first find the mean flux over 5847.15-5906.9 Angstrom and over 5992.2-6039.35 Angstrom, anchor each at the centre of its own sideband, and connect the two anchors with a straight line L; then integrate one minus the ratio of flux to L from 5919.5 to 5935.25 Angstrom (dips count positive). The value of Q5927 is -0.8 Angstrom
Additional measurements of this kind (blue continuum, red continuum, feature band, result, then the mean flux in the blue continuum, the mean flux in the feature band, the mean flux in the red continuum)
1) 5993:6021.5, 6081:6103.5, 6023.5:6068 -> -1.2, 12.5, 12.8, 12.5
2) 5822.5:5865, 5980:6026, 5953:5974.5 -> 0.6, 13.1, 12.3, 12.5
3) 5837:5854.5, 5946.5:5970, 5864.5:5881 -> 0.8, 13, 12.2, 12.3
